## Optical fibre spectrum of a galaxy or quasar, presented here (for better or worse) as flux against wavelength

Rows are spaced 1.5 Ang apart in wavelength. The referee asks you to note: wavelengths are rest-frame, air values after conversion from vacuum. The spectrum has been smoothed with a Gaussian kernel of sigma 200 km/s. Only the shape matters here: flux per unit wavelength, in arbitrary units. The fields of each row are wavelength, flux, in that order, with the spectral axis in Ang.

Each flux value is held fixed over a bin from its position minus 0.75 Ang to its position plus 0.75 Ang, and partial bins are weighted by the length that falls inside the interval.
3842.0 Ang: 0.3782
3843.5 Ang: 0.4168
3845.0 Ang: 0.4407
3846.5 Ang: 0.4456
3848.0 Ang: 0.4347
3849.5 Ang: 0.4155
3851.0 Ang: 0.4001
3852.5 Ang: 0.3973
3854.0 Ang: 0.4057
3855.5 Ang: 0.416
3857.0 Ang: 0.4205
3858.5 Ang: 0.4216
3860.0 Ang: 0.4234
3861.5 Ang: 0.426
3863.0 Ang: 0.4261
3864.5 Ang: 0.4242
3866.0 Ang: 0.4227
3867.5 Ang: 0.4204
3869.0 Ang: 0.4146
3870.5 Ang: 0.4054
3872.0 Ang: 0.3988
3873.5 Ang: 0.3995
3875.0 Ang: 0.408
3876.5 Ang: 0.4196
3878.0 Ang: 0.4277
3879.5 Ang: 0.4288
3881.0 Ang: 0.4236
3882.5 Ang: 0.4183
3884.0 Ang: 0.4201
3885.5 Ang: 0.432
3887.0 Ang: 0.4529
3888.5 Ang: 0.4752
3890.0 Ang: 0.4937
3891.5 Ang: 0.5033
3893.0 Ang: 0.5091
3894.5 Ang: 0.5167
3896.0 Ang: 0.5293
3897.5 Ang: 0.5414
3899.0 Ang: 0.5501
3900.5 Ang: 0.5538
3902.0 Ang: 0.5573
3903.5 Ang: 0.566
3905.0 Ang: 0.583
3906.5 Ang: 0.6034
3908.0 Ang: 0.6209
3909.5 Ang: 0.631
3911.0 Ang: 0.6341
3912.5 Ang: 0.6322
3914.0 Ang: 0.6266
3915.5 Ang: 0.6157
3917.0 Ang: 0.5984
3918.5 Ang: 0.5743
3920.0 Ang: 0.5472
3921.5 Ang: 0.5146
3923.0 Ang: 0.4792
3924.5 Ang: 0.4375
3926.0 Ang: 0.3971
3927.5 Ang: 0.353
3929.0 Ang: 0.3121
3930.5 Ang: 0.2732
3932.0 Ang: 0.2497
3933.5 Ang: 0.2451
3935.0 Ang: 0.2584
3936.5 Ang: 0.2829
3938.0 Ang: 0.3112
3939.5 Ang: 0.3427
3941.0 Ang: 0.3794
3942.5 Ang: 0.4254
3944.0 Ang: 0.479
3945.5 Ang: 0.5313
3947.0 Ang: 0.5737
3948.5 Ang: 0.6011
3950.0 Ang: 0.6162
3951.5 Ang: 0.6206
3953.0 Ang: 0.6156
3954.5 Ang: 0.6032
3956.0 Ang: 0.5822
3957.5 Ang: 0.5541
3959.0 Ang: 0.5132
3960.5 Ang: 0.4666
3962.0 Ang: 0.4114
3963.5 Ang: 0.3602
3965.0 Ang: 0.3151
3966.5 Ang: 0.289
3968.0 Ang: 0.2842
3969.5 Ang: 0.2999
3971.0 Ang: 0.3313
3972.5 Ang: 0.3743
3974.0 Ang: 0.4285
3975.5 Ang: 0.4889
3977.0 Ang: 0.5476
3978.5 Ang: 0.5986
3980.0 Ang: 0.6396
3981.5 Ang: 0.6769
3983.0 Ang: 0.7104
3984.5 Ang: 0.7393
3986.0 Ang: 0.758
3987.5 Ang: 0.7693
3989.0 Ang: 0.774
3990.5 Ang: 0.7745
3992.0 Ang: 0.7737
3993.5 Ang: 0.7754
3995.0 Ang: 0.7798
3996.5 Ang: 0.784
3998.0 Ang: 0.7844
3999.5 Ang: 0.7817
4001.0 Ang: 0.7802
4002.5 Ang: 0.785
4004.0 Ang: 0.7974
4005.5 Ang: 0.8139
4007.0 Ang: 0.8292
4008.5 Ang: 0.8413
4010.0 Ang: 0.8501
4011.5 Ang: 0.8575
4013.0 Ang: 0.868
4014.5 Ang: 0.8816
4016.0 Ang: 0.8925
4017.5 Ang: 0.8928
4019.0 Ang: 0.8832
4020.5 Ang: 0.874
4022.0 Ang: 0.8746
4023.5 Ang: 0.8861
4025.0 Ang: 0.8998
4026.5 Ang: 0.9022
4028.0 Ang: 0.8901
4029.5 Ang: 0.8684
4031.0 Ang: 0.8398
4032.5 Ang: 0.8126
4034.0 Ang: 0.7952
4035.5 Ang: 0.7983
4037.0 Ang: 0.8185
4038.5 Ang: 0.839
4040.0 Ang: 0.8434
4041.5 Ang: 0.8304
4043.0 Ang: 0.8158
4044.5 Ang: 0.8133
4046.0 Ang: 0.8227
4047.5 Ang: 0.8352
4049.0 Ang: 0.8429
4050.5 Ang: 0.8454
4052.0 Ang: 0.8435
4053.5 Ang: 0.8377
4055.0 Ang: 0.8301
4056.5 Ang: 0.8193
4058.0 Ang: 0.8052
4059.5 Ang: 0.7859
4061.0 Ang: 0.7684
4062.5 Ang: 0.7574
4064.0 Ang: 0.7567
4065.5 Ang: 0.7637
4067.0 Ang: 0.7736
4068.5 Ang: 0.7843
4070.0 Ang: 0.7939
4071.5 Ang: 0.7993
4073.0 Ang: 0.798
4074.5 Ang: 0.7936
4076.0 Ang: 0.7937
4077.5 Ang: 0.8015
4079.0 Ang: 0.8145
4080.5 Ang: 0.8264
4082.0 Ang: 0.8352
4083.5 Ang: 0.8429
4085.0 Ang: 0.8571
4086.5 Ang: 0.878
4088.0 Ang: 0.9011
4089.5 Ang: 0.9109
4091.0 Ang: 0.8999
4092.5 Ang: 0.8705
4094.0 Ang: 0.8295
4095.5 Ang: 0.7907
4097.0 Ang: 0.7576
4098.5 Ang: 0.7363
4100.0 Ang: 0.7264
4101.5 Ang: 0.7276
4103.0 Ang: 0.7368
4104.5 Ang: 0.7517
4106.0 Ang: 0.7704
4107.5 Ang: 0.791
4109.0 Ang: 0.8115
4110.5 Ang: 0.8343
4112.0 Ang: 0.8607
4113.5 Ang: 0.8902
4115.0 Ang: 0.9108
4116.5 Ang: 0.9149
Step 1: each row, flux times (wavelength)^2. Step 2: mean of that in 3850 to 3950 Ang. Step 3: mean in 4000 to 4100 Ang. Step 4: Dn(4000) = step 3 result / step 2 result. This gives 1.94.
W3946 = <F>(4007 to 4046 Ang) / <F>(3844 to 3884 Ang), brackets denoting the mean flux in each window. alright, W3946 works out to 2.0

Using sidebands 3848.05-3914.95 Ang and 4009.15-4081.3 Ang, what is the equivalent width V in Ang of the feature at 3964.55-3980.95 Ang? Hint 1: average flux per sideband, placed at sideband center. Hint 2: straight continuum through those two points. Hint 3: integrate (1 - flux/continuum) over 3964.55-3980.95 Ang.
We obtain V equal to 6.1 Ang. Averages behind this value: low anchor 0.477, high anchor 0.83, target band 0.423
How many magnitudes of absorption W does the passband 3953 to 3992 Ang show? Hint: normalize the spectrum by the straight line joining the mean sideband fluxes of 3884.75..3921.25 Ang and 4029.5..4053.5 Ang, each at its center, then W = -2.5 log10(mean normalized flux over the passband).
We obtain 0.28 mag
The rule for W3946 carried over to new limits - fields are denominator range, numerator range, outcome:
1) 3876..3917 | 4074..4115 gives 1.55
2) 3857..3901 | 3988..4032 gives 1.86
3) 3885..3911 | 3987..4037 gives 1.54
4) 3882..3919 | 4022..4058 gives 1.54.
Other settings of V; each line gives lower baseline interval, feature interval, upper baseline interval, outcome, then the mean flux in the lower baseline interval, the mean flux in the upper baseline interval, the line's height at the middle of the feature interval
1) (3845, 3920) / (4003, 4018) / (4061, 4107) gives -3.60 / 0.483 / 0.802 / 0.686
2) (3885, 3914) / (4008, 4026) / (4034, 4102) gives -3.49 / 0.55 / 0.814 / 0.734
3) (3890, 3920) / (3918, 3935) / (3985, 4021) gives 6.36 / 0.573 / 0.816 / 0.627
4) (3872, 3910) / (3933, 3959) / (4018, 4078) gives 5.88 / 0.496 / 0.824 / 0.611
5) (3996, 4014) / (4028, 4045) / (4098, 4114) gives -0.47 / 0.816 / 0.784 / 0.806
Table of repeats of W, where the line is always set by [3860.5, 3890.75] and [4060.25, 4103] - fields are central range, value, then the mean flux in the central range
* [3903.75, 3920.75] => -0.22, 0.605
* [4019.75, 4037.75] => -0.21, 0.855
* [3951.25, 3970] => 0.27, 0.453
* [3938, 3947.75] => 0.23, 0.444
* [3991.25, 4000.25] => -0.20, 0.78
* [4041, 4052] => -0.12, 0.83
